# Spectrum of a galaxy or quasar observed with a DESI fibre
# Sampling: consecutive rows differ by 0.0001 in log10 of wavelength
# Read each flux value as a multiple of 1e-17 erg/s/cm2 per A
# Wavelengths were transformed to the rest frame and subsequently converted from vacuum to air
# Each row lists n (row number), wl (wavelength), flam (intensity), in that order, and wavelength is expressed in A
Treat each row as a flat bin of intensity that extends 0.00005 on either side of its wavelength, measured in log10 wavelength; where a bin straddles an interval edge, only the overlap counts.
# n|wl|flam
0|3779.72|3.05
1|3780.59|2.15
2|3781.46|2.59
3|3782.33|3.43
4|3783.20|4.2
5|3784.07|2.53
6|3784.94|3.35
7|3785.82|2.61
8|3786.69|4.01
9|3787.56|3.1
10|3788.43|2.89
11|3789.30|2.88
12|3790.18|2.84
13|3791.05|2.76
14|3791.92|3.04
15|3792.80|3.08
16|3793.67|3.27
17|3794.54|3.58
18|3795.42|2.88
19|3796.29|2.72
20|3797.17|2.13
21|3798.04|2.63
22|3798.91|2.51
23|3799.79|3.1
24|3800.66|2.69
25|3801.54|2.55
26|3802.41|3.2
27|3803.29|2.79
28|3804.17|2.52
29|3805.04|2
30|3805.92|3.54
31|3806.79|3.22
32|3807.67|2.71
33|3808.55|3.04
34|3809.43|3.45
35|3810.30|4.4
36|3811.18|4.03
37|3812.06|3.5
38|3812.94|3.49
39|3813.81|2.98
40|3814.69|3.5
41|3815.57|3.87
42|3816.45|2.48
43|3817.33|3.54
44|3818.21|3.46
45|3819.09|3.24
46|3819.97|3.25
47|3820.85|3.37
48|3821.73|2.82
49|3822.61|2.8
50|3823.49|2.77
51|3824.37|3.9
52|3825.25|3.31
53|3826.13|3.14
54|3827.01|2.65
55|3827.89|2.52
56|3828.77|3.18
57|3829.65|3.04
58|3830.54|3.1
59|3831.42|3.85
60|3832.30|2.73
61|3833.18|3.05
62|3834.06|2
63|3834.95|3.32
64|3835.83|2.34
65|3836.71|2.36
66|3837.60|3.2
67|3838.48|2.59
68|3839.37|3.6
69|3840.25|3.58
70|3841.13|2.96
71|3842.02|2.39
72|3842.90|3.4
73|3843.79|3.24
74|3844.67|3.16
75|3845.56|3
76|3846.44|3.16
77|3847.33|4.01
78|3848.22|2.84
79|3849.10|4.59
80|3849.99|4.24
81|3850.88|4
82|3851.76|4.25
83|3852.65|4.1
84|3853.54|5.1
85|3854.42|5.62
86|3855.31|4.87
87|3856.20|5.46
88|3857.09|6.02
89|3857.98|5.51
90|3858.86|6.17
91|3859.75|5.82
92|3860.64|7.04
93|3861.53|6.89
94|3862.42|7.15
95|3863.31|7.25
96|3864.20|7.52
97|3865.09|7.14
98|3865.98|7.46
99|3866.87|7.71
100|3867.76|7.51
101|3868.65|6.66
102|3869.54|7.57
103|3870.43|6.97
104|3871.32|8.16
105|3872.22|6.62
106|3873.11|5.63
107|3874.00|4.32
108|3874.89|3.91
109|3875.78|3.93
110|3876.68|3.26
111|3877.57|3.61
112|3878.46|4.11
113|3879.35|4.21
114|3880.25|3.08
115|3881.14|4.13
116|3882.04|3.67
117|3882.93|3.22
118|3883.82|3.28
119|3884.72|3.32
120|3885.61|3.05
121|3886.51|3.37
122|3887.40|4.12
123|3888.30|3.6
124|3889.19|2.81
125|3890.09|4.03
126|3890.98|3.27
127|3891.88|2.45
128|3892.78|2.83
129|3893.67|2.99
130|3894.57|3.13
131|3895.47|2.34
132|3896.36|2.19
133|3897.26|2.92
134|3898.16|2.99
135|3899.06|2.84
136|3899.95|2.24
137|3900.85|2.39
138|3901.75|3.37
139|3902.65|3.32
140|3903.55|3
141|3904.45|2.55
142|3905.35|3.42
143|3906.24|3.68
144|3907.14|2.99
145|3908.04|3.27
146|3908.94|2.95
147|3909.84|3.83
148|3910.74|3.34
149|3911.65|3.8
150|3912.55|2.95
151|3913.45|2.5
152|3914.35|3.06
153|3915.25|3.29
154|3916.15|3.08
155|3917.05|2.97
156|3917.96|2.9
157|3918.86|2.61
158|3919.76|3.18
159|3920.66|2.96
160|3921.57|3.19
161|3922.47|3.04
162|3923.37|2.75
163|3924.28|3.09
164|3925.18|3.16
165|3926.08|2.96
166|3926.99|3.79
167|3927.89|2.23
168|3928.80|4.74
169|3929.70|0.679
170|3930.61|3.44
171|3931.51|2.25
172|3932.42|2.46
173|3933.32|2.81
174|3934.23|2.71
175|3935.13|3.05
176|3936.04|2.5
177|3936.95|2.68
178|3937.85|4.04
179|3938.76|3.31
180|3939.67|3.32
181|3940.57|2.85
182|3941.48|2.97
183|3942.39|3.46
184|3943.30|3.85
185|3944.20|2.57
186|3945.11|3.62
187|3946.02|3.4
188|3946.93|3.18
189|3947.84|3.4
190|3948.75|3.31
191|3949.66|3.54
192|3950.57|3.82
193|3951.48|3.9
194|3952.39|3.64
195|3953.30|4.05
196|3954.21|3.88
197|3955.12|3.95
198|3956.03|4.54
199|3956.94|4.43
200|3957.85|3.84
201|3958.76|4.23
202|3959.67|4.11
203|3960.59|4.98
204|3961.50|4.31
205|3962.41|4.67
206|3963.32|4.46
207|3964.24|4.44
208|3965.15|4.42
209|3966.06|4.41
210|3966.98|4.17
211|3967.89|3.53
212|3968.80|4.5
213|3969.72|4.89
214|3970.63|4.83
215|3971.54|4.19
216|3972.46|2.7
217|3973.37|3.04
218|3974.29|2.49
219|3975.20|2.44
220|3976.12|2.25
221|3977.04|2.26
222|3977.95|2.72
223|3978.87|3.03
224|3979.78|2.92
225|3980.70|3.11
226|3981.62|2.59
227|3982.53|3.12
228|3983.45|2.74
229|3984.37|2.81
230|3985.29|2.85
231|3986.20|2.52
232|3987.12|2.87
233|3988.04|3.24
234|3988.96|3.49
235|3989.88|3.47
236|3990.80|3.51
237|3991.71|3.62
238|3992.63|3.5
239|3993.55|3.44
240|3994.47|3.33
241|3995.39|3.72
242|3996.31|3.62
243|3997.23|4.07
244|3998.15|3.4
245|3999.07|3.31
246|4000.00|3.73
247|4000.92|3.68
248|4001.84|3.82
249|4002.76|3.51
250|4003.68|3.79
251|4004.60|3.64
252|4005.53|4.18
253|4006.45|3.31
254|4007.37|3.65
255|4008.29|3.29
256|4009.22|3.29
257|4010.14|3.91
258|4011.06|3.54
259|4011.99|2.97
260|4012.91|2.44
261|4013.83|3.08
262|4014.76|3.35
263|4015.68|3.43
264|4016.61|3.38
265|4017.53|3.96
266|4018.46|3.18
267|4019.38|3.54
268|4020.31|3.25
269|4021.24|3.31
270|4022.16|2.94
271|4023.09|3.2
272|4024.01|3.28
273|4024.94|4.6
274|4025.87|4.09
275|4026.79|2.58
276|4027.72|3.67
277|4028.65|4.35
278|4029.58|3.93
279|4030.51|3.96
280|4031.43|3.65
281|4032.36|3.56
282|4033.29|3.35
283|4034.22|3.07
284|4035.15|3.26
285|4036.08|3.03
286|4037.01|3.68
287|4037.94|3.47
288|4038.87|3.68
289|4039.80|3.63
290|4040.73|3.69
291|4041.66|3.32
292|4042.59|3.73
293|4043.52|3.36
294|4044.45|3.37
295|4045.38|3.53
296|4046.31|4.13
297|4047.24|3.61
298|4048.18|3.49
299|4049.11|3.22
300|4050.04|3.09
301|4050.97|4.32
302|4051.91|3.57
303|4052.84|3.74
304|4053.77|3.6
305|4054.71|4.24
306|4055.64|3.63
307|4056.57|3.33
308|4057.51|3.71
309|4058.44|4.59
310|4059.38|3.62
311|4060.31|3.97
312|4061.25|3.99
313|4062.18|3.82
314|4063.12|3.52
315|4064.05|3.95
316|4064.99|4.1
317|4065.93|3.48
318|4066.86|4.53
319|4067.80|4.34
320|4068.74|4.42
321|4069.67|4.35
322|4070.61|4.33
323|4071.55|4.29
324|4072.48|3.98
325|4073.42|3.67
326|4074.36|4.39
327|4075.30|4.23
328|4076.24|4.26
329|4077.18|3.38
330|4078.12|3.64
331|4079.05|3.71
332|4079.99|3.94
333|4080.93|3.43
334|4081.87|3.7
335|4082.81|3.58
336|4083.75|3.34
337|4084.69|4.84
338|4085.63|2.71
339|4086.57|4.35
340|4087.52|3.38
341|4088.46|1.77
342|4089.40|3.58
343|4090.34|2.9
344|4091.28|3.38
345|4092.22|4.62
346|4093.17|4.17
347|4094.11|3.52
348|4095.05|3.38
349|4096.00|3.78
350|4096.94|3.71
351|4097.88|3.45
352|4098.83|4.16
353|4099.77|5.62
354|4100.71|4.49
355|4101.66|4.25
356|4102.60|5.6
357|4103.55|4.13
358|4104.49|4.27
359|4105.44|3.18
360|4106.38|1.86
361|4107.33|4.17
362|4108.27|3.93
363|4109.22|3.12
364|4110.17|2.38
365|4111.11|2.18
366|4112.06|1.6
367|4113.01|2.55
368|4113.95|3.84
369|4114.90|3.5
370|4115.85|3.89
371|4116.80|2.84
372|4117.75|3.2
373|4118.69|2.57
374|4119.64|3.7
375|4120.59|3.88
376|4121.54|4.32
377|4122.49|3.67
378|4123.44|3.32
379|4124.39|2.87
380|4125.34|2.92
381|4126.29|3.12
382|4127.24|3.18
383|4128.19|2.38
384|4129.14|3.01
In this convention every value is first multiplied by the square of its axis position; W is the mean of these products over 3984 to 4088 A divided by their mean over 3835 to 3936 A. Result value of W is 1.0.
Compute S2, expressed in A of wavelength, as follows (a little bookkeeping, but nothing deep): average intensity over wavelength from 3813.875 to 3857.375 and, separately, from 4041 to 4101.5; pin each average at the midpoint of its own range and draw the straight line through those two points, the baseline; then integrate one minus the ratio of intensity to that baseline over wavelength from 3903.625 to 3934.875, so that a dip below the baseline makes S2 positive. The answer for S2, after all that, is 4.8 A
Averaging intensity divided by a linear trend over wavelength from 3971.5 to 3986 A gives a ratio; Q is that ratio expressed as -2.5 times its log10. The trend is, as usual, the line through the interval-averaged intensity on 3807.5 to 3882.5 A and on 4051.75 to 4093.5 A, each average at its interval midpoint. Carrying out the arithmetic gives 0.39 mag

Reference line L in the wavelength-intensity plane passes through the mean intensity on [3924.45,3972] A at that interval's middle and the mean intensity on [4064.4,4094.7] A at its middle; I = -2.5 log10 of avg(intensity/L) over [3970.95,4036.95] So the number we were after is 0.116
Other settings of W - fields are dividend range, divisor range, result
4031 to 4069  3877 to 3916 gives 1.25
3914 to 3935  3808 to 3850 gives 0.96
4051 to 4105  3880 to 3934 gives 1.39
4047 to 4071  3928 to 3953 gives 1.30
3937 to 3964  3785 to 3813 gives 1.34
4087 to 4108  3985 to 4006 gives 1.14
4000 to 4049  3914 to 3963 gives 1.09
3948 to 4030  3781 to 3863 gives 1.11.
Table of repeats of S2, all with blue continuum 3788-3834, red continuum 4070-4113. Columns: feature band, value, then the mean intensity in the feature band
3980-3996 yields 1.3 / 3.17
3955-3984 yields -2.3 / 3.69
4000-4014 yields 0.0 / 3.49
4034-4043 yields 0.3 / 3.46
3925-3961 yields -0.3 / 3.39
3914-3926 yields 1.0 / 3.02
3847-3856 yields -3.5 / 4.4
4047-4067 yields -0.9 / 3.77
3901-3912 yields 0.0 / 3.26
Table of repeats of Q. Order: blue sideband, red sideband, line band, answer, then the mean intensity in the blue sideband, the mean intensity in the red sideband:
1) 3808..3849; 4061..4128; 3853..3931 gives -0.24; 3.18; 3.66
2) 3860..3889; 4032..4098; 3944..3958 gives 0.24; 5.27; 3.71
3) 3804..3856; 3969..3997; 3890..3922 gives 0.09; 3.34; 3.2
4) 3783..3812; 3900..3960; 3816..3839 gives 0.03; 3.03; 3.24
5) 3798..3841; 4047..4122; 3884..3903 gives 0.08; 3.08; 3.71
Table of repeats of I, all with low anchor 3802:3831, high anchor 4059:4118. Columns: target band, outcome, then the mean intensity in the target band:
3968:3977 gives 0.02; 3.42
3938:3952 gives 0.02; 3.38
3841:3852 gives -0.08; 3.48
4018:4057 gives 0.02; 3.55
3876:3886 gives -0.08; 3.55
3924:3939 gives 0.16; 2.93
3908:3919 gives 0.08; 3.13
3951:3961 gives -0.20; 4.14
